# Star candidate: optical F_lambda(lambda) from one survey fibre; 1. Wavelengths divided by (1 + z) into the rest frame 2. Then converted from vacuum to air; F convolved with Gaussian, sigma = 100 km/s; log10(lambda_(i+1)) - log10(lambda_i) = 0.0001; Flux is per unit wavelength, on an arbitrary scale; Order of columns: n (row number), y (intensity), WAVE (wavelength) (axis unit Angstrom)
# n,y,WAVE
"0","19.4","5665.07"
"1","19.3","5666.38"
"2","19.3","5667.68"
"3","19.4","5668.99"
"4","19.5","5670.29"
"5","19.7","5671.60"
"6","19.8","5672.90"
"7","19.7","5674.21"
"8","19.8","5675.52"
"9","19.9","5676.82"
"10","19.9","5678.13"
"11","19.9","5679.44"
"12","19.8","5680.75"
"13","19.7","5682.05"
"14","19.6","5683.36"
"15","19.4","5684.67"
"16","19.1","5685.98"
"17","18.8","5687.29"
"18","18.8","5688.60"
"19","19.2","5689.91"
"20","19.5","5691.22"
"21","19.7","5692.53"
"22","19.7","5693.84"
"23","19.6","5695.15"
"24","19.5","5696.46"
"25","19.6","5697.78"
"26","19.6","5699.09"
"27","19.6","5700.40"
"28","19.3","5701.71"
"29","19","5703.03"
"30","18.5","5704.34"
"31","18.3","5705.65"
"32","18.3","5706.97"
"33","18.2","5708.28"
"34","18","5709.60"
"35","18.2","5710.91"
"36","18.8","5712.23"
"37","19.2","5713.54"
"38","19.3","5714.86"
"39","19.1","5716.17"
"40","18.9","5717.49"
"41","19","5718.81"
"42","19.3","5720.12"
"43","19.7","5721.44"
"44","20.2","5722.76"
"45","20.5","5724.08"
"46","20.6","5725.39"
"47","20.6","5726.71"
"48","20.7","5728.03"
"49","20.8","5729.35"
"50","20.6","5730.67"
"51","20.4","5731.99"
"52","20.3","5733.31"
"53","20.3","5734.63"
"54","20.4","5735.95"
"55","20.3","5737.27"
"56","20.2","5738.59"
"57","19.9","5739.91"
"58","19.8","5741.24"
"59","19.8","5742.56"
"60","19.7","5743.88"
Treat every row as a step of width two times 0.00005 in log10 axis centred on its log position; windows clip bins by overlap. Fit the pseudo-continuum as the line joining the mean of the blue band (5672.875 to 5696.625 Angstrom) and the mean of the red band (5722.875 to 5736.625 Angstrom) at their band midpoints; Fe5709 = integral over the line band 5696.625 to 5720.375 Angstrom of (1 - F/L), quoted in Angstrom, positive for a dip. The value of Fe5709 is 1.4 Angstrom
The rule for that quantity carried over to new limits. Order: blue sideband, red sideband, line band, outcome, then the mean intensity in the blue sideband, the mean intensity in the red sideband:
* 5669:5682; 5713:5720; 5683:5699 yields 0.12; 19.8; 19.1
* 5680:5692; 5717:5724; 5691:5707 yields 0.10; 19.3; 19.5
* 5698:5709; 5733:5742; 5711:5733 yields -0.27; 18.9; 20.2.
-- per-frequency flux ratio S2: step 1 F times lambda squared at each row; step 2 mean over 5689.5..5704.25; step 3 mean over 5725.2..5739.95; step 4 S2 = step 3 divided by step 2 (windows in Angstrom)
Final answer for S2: 1.06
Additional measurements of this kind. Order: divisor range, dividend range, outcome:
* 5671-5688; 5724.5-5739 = 1.06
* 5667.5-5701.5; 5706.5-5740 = 1.02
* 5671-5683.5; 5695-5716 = 0.97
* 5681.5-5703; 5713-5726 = 1.02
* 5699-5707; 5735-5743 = 1.07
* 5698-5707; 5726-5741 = 1.08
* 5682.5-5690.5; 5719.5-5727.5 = 1.07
